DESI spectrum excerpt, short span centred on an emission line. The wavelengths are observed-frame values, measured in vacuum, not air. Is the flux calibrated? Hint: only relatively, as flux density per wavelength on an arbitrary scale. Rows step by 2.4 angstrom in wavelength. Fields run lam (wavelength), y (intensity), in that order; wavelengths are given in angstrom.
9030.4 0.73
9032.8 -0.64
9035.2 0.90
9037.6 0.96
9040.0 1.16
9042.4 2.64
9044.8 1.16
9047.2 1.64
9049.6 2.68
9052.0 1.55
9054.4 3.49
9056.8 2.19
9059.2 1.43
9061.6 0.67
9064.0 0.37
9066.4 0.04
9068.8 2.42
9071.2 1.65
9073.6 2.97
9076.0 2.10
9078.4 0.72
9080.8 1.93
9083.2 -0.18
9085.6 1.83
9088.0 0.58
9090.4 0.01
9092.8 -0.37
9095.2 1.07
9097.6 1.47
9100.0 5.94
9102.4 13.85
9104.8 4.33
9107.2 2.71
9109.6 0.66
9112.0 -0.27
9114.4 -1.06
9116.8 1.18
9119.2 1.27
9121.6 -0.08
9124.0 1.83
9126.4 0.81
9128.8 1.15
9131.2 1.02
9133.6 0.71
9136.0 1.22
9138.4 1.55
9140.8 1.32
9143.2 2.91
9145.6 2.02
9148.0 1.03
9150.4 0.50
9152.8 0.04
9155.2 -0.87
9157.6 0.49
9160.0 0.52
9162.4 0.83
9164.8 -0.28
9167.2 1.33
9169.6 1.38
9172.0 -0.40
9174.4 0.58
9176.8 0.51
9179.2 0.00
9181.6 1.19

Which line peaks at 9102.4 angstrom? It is [O III] 5007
